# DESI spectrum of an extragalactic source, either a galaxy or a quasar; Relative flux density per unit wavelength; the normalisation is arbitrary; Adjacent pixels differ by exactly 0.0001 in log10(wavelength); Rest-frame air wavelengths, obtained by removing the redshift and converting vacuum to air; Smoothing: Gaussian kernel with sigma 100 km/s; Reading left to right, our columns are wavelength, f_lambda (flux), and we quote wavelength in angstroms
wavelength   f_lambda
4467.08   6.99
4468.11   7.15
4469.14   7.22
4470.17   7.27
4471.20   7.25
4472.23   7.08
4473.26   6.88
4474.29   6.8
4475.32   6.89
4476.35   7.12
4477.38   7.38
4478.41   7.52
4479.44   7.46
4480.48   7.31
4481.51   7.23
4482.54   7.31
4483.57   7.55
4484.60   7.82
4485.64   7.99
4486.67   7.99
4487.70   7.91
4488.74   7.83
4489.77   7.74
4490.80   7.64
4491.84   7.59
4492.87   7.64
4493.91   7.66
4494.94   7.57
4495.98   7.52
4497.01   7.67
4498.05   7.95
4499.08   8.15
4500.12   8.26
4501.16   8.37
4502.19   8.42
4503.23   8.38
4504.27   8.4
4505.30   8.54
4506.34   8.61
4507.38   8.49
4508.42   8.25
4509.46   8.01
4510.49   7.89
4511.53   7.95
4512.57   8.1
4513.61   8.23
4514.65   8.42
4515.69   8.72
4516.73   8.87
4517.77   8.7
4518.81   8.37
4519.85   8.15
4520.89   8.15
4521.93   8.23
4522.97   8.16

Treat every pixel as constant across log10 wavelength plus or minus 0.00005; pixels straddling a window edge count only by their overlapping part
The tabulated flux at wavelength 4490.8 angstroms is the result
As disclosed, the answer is 7.64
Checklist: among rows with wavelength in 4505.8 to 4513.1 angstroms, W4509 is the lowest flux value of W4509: 7.89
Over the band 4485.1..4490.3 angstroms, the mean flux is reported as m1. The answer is 7.89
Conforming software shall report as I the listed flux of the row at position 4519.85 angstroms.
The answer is 8.15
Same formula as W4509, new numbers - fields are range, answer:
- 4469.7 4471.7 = 7.25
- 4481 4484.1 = 7.23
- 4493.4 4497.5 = 7.52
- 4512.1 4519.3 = 8.1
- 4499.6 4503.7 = 8.26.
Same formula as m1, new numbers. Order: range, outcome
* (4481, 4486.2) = 7.59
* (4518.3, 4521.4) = 8.23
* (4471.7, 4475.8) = 6.91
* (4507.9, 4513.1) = 8.04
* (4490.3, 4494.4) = 7.62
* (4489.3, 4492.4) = 7.66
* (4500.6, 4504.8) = 8.4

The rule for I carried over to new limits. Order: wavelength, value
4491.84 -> 7.59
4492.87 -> 7.64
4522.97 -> 8.16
